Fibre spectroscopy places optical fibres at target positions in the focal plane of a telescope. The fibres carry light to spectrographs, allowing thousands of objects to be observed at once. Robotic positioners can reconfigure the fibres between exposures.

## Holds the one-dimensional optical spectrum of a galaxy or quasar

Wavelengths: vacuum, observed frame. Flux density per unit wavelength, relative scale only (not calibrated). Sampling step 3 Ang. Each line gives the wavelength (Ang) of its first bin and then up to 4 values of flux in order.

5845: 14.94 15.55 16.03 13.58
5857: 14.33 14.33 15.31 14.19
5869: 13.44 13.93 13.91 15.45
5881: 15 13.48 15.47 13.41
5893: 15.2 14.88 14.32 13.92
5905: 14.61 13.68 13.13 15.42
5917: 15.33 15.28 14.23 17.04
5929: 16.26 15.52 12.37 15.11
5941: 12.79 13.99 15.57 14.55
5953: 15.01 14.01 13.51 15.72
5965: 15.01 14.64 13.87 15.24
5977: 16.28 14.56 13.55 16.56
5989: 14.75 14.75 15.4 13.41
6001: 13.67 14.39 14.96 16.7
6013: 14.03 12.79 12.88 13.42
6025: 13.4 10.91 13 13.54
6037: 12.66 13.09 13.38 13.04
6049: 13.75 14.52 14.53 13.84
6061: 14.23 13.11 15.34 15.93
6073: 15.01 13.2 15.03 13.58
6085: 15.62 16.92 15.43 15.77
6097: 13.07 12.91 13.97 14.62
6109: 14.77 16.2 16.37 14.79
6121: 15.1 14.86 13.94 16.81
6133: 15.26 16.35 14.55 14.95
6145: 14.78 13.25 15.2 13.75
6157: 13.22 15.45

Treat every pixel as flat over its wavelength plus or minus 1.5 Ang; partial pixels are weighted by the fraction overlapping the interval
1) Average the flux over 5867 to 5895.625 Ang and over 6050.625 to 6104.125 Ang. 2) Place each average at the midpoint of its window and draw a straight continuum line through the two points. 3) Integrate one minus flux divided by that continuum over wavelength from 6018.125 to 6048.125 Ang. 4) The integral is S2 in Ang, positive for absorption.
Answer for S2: 3.2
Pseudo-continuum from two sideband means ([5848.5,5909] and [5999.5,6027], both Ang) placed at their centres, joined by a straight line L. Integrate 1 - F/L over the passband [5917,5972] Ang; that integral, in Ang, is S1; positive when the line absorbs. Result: -1.9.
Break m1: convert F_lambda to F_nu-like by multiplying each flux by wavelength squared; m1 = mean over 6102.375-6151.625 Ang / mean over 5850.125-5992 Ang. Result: 1.10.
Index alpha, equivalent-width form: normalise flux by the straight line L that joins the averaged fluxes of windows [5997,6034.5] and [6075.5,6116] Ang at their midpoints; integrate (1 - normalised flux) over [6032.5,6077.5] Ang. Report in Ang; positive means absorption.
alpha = 0.9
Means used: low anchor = 13.6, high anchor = 14.8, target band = 13.9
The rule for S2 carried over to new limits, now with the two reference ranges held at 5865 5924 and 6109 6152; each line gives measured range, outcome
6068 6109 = 0.9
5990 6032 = 2.6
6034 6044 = 1.2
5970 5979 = -0.3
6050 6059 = 0.4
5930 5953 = 0.3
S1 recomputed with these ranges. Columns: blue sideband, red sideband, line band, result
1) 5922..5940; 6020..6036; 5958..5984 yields -1.1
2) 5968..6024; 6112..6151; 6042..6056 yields 0.9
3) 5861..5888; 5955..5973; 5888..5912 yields 0.4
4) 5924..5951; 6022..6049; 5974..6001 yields -1.9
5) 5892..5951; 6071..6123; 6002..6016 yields 0.0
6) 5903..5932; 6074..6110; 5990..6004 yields 0.5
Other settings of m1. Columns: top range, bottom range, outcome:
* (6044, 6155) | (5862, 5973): 1.07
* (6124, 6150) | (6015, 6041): 1.21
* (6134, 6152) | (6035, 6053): 1.15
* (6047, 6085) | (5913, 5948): 1.01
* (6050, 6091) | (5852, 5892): 1.10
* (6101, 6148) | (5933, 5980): 1.10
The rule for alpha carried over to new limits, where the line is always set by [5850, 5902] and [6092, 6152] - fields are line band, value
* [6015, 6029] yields 1.87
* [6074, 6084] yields 0.49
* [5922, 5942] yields -0.37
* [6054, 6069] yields 0.53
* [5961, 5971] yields -0.20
